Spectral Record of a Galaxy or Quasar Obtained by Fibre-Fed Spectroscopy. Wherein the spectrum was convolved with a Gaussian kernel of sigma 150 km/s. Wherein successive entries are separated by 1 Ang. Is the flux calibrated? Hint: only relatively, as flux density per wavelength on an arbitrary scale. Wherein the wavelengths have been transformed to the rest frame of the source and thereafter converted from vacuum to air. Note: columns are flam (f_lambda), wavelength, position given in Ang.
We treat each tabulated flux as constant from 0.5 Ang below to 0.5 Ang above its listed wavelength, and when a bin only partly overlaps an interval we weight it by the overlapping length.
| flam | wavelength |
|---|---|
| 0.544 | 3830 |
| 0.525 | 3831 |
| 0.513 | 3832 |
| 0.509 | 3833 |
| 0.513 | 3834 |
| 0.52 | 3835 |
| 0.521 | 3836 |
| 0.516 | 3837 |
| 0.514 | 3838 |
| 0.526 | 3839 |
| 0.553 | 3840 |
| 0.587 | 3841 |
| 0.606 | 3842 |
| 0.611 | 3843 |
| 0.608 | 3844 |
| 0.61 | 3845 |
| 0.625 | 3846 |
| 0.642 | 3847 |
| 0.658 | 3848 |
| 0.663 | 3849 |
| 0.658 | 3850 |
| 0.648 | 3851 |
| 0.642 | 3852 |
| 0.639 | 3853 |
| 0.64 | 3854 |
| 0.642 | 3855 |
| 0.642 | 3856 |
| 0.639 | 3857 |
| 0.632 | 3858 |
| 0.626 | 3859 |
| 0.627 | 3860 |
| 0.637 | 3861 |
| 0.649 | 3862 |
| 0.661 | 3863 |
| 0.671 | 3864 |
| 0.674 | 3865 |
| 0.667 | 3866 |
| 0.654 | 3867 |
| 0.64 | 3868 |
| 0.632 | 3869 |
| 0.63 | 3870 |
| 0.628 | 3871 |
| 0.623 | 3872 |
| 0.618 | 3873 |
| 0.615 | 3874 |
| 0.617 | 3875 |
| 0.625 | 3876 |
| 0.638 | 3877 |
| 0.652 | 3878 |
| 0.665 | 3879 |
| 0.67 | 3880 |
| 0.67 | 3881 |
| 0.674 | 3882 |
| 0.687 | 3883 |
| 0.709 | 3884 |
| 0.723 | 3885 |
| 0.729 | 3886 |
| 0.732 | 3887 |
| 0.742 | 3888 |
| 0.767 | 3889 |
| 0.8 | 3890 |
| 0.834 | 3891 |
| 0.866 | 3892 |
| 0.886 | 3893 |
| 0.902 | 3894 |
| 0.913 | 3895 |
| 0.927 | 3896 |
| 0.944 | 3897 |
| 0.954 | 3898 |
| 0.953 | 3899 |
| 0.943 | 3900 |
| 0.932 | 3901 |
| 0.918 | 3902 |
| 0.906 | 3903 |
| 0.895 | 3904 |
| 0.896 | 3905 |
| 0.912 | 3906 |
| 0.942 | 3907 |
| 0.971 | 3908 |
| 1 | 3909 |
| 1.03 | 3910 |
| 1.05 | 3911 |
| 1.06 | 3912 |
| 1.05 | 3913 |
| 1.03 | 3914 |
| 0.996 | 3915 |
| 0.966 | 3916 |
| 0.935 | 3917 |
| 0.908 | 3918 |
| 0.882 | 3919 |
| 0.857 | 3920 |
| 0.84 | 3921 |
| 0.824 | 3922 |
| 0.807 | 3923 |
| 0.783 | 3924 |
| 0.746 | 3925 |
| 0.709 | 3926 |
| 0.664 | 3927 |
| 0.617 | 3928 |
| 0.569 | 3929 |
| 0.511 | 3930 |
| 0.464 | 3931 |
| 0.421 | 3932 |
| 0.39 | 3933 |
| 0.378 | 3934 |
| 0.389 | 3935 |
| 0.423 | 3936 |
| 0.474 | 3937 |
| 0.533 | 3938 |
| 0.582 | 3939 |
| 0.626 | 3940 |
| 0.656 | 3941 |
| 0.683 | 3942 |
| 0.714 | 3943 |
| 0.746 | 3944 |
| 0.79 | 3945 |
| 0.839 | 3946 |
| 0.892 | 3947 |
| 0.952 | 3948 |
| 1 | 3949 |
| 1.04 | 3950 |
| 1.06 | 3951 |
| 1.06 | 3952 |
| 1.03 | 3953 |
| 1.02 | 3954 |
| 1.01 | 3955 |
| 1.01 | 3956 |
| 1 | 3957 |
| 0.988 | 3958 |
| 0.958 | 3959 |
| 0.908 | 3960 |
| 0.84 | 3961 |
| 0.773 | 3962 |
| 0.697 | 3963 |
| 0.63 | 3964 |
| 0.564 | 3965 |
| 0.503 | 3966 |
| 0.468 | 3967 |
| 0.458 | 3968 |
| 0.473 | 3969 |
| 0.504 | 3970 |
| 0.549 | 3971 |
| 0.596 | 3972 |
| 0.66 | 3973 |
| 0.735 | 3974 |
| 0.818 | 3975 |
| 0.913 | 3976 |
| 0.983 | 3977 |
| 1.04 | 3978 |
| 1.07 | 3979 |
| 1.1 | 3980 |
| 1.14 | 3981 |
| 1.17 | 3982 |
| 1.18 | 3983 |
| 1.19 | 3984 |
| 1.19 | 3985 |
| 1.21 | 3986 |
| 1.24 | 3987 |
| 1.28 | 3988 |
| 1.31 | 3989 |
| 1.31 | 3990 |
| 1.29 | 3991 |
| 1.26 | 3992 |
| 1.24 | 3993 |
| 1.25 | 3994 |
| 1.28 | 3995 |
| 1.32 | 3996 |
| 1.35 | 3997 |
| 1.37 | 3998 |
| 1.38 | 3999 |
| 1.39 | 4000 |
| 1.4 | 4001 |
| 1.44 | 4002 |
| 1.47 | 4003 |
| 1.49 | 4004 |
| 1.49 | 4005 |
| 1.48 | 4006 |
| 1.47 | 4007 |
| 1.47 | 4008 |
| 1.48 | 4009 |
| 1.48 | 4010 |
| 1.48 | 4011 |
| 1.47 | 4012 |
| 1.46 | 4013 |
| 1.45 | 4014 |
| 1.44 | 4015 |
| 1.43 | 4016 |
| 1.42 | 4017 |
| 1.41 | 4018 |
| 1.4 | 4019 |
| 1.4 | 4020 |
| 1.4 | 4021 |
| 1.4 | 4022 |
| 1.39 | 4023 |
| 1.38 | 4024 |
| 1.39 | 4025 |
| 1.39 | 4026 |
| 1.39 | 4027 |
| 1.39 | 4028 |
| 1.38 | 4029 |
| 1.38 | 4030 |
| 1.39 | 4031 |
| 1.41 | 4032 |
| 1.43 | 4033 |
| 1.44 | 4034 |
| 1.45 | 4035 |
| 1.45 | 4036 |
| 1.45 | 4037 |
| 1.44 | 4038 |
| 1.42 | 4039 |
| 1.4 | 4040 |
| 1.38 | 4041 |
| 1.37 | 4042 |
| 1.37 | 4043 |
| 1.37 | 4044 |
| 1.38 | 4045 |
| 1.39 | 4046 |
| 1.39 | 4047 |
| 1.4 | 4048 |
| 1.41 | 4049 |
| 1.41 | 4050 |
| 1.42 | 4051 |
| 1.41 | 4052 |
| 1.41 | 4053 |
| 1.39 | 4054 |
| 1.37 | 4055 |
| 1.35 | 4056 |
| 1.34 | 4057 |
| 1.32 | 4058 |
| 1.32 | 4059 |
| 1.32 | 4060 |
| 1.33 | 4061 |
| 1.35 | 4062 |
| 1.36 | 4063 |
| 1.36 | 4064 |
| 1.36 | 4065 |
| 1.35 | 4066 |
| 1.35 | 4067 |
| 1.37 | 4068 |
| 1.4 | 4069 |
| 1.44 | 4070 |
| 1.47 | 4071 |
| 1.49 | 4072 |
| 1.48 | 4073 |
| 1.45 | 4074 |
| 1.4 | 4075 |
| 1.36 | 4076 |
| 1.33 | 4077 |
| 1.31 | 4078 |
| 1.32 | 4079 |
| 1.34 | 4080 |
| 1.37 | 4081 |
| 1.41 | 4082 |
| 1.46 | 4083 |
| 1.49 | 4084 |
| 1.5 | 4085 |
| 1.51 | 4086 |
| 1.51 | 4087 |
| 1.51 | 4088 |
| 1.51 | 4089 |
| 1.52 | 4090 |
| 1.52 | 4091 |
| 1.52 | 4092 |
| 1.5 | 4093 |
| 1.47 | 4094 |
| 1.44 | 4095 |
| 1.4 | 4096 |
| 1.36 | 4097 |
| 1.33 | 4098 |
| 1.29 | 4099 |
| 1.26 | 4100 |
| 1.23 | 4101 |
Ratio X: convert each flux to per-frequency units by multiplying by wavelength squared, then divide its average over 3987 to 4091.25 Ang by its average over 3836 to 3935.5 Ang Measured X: 2.07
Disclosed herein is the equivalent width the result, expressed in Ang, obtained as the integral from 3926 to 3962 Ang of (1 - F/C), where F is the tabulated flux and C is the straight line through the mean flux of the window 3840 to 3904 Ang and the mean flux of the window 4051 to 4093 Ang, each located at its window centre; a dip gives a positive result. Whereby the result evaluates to 8.1 Ang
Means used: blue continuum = 0.709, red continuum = 1.41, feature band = 0.749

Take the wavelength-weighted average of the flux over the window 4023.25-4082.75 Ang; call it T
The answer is 1.39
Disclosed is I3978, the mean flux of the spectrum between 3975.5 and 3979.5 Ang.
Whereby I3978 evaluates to 1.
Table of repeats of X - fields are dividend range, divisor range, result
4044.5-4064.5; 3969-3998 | 1.32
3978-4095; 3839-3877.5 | 2.40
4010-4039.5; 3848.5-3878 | 2.40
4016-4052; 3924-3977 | 2.04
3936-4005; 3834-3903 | 1.49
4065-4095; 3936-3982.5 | 1.89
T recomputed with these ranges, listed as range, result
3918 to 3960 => 0.758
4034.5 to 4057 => 1.4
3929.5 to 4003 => 0.909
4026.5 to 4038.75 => 1.42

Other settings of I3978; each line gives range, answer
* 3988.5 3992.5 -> 1.29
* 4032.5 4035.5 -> 1.44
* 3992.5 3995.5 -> 1.26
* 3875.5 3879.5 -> 0.645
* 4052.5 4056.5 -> 1.38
